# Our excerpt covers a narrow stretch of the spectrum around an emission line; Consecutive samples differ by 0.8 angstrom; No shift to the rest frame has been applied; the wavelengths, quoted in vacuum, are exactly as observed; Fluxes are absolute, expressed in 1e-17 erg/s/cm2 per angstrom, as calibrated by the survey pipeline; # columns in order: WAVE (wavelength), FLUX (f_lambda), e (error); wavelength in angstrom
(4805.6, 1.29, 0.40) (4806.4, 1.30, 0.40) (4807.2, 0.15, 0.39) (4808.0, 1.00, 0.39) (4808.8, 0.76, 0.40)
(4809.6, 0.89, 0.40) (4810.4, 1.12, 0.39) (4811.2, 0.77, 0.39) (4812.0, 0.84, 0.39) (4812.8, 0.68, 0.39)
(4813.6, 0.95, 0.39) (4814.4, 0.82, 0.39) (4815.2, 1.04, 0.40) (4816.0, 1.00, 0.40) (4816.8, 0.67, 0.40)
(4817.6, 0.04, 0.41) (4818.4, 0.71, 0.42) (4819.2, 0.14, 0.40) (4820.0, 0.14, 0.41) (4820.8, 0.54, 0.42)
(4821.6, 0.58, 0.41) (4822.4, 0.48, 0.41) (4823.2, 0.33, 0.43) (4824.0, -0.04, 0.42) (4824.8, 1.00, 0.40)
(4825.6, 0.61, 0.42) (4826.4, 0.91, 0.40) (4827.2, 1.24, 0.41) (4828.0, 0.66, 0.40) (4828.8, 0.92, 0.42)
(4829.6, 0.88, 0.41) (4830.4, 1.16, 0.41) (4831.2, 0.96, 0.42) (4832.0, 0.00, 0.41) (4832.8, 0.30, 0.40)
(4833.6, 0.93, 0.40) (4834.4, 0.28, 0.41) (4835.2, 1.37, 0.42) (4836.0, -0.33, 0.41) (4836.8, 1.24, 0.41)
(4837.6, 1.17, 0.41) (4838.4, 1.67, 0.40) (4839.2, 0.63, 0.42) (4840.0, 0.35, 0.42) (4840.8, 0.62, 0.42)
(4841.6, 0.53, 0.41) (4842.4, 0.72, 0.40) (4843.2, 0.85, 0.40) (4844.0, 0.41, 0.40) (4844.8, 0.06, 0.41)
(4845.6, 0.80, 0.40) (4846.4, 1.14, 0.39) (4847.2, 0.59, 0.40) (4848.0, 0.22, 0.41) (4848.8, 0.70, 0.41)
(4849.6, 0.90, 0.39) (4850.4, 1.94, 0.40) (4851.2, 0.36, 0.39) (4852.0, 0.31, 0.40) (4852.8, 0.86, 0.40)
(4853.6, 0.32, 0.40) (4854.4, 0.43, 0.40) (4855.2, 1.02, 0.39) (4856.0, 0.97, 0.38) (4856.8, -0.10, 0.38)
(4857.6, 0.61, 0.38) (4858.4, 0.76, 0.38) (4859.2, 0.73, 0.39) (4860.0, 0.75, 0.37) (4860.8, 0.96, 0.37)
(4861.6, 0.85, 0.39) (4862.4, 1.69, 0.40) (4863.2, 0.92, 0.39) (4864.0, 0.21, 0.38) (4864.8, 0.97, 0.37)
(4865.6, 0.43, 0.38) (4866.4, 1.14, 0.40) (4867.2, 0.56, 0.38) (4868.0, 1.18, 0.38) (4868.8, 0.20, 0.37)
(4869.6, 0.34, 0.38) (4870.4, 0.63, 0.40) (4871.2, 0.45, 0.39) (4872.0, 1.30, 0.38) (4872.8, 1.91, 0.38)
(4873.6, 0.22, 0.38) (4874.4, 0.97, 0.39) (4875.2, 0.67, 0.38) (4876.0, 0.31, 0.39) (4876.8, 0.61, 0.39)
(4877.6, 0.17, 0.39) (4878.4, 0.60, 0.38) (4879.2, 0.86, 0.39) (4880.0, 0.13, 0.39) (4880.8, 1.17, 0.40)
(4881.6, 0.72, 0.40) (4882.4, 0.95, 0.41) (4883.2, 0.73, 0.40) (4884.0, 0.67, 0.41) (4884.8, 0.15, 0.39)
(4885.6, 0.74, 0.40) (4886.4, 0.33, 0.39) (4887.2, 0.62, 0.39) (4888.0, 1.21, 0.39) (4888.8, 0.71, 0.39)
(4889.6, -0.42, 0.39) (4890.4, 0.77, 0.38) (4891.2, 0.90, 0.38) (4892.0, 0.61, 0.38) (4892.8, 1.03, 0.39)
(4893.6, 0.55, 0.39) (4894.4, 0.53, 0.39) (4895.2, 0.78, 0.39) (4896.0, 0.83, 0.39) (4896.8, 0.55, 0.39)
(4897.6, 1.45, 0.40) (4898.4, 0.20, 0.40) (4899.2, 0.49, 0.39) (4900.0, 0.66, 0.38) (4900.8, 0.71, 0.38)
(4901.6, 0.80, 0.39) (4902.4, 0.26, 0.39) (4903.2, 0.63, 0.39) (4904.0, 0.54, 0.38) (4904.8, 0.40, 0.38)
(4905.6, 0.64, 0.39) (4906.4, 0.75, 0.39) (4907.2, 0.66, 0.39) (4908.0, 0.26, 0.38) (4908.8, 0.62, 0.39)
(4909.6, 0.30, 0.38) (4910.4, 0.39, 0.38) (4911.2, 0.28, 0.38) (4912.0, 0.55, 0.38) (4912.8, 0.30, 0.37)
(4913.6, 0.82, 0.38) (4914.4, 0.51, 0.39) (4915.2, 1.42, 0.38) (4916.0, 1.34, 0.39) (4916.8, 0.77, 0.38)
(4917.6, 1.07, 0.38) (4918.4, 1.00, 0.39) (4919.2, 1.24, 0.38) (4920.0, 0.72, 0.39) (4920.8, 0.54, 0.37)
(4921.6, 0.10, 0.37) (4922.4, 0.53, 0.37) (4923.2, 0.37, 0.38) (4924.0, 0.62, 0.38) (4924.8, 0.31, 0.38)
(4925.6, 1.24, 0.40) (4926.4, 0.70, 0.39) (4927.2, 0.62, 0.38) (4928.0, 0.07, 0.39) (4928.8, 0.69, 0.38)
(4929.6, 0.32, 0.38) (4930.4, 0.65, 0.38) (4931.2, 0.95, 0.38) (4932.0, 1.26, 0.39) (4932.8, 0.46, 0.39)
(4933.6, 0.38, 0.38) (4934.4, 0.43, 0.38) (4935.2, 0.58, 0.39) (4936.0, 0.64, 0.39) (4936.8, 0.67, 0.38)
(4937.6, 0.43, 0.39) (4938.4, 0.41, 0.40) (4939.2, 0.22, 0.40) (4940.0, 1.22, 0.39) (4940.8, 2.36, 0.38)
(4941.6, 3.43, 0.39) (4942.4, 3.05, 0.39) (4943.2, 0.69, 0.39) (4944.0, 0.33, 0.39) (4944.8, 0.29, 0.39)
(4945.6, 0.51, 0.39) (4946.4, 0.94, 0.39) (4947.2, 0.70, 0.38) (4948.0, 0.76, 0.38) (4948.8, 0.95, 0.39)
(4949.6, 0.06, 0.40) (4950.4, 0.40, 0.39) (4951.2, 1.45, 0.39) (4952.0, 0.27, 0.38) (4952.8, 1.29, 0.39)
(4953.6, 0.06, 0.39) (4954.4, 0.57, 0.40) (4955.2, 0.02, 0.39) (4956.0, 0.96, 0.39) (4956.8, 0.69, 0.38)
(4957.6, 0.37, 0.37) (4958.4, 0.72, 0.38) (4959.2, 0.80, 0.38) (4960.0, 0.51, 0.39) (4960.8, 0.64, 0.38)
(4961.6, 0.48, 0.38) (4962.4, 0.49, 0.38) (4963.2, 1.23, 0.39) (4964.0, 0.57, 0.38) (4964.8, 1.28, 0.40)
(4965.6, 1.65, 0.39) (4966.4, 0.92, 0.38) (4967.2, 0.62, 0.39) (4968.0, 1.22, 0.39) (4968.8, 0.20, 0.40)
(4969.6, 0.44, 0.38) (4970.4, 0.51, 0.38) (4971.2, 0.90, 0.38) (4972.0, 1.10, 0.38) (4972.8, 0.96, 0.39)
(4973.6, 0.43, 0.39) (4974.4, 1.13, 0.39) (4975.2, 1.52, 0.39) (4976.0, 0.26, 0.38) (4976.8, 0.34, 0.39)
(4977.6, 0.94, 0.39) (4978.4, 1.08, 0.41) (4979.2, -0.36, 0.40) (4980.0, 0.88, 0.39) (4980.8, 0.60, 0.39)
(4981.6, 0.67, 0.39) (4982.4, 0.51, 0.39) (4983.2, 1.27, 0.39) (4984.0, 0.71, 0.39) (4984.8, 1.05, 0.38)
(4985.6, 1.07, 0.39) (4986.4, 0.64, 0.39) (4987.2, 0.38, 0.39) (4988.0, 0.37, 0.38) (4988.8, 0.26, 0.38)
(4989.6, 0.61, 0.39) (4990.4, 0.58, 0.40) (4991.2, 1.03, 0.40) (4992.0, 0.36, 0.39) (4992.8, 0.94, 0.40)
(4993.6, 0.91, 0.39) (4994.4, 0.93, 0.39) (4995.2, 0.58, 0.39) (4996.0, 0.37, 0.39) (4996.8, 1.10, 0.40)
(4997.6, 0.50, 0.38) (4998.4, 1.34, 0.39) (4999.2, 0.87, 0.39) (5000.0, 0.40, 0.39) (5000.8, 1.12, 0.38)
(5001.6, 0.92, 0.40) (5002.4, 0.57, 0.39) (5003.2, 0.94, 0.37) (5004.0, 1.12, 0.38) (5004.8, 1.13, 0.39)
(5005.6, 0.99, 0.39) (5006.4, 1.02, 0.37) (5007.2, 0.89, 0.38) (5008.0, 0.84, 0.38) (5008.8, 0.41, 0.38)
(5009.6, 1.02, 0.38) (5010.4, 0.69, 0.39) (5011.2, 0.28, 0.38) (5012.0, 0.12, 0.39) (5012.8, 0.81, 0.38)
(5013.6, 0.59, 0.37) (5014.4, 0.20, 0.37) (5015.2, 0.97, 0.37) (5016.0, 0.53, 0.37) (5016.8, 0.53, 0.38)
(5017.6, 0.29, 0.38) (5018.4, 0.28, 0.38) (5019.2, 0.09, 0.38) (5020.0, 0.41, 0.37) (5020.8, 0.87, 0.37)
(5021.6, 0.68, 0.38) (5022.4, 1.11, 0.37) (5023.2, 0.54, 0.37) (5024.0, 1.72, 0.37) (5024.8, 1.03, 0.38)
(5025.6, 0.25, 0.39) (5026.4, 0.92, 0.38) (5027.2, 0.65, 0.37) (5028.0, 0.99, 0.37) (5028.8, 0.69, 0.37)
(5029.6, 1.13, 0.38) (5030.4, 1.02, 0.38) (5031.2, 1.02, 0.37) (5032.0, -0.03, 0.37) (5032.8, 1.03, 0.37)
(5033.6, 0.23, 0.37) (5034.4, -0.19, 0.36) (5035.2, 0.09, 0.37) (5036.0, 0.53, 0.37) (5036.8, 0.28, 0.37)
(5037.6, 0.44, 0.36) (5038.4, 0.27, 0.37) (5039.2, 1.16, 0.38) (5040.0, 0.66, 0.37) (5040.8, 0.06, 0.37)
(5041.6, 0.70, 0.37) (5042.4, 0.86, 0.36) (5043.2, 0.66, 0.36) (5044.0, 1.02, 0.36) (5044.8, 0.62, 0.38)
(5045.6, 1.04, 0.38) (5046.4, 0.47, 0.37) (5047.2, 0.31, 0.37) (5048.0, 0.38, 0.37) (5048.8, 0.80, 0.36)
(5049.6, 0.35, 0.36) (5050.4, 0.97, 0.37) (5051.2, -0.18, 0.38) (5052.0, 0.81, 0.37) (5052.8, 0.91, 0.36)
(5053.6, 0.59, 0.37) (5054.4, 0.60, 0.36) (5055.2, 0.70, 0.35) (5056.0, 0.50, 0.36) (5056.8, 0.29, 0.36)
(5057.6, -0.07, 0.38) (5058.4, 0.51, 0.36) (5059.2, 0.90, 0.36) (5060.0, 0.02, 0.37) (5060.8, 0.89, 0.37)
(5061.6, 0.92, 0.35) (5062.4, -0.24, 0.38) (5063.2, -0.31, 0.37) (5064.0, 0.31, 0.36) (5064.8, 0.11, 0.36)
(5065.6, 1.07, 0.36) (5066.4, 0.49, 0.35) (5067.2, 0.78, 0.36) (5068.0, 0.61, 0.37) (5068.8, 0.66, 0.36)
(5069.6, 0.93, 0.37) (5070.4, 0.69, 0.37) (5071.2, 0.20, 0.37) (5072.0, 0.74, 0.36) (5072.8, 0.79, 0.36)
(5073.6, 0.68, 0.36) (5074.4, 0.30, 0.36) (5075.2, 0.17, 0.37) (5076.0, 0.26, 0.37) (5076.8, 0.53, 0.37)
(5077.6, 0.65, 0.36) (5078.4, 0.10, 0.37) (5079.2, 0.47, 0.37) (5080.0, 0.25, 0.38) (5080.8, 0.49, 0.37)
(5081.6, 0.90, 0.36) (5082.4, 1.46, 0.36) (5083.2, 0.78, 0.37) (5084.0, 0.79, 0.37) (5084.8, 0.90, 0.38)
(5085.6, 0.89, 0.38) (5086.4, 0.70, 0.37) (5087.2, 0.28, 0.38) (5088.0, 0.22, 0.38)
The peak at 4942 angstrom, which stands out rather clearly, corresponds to H-gamma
